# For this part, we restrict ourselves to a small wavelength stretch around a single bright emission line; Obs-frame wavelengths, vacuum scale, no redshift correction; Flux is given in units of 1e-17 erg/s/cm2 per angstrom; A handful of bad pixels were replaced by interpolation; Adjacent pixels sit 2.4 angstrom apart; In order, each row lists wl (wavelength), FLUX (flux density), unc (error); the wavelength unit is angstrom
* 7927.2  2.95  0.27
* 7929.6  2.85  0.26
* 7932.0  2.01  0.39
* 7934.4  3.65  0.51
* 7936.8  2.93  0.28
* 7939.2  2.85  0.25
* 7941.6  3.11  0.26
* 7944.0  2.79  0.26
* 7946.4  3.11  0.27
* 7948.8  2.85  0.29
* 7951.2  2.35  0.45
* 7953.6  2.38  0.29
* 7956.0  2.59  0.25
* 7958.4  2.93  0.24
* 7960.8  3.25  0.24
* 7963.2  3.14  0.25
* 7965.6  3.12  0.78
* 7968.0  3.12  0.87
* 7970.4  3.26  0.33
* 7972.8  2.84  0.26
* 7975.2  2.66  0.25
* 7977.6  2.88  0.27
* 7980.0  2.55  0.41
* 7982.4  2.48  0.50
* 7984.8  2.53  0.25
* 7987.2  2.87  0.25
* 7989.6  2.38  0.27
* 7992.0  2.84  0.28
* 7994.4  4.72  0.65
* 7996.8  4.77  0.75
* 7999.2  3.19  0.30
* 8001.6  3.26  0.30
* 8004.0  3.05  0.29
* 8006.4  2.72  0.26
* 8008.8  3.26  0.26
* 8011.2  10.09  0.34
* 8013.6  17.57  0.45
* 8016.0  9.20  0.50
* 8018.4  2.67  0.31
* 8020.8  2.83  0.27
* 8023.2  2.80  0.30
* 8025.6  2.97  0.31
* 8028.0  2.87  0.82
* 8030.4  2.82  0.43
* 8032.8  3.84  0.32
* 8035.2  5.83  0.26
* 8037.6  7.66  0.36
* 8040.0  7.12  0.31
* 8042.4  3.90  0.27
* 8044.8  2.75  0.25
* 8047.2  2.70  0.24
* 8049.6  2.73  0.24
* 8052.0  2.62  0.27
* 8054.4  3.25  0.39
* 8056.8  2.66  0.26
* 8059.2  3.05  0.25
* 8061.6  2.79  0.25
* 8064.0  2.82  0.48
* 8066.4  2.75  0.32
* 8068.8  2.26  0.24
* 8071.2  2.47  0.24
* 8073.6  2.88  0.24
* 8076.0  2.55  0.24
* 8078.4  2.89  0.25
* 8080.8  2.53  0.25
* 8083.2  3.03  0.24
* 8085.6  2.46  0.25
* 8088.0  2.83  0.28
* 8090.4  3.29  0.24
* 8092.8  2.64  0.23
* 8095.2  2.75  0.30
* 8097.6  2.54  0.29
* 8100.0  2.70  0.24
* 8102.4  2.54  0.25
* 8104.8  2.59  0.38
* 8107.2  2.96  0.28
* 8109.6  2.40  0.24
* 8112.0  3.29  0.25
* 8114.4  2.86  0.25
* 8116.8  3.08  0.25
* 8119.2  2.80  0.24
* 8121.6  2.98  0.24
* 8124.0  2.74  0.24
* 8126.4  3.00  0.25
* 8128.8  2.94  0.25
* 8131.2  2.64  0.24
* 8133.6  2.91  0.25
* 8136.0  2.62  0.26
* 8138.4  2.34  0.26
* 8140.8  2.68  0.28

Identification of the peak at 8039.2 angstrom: [N II]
